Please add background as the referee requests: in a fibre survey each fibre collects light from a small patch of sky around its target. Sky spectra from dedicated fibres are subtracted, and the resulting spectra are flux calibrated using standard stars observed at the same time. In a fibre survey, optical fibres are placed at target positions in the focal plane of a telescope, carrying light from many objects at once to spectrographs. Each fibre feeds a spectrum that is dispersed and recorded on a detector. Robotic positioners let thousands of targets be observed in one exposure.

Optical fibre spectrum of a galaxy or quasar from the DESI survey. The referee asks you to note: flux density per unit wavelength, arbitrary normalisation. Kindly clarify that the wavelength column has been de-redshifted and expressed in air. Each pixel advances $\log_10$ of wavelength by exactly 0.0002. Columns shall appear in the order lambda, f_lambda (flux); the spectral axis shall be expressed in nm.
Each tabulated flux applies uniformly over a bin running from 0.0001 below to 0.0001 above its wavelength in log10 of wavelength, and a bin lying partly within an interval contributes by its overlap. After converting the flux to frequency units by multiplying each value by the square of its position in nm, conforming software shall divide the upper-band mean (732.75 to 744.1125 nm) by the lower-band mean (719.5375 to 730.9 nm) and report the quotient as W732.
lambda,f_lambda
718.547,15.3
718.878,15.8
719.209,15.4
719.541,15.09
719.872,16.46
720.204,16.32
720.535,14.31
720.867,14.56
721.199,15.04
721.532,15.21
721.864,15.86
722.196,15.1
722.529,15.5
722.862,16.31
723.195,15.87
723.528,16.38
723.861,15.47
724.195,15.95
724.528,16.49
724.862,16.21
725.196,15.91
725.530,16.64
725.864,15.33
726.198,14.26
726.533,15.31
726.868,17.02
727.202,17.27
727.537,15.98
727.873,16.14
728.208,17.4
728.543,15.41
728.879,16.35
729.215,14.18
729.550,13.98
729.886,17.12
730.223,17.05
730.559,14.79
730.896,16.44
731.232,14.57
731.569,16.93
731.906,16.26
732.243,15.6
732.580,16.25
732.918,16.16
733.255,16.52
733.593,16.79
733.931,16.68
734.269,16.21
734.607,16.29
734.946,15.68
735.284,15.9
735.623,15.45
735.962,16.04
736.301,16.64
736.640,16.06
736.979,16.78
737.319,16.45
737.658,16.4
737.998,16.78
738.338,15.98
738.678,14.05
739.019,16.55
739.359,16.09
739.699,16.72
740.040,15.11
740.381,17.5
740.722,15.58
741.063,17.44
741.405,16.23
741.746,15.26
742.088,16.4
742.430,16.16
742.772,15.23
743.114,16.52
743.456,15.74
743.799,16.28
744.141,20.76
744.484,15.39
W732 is 1.07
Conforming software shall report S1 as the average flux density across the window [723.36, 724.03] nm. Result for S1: 15.9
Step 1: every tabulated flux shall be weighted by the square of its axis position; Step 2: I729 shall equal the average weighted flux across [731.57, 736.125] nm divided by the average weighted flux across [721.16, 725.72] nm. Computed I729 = 1.0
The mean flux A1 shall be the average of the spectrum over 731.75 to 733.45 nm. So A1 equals 16.2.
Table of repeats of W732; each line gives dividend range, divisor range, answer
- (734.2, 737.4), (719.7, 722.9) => 1.09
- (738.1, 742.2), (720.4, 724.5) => 1.09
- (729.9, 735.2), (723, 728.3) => 1.02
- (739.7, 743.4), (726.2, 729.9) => 1.05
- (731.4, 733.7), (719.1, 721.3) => 1.10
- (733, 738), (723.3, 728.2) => 1.04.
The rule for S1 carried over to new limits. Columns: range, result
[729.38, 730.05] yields 15.6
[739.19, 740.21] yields 16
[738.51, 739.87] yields 15.9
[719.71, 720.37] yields 16.4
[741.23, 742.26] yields 16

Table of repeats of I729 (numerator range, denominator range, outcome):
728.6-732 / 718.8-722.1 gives 1.05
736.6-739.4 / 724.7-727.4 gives 1.04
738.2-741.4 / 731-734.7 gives 1.01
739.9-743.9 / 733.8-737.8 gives 1.01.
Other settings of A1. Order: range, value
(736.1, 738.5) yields 16.4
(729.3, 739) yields 16.1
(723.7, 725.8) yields 16.1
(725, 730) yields 15.9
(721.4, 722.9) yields 15.5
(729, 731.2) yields 15.5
